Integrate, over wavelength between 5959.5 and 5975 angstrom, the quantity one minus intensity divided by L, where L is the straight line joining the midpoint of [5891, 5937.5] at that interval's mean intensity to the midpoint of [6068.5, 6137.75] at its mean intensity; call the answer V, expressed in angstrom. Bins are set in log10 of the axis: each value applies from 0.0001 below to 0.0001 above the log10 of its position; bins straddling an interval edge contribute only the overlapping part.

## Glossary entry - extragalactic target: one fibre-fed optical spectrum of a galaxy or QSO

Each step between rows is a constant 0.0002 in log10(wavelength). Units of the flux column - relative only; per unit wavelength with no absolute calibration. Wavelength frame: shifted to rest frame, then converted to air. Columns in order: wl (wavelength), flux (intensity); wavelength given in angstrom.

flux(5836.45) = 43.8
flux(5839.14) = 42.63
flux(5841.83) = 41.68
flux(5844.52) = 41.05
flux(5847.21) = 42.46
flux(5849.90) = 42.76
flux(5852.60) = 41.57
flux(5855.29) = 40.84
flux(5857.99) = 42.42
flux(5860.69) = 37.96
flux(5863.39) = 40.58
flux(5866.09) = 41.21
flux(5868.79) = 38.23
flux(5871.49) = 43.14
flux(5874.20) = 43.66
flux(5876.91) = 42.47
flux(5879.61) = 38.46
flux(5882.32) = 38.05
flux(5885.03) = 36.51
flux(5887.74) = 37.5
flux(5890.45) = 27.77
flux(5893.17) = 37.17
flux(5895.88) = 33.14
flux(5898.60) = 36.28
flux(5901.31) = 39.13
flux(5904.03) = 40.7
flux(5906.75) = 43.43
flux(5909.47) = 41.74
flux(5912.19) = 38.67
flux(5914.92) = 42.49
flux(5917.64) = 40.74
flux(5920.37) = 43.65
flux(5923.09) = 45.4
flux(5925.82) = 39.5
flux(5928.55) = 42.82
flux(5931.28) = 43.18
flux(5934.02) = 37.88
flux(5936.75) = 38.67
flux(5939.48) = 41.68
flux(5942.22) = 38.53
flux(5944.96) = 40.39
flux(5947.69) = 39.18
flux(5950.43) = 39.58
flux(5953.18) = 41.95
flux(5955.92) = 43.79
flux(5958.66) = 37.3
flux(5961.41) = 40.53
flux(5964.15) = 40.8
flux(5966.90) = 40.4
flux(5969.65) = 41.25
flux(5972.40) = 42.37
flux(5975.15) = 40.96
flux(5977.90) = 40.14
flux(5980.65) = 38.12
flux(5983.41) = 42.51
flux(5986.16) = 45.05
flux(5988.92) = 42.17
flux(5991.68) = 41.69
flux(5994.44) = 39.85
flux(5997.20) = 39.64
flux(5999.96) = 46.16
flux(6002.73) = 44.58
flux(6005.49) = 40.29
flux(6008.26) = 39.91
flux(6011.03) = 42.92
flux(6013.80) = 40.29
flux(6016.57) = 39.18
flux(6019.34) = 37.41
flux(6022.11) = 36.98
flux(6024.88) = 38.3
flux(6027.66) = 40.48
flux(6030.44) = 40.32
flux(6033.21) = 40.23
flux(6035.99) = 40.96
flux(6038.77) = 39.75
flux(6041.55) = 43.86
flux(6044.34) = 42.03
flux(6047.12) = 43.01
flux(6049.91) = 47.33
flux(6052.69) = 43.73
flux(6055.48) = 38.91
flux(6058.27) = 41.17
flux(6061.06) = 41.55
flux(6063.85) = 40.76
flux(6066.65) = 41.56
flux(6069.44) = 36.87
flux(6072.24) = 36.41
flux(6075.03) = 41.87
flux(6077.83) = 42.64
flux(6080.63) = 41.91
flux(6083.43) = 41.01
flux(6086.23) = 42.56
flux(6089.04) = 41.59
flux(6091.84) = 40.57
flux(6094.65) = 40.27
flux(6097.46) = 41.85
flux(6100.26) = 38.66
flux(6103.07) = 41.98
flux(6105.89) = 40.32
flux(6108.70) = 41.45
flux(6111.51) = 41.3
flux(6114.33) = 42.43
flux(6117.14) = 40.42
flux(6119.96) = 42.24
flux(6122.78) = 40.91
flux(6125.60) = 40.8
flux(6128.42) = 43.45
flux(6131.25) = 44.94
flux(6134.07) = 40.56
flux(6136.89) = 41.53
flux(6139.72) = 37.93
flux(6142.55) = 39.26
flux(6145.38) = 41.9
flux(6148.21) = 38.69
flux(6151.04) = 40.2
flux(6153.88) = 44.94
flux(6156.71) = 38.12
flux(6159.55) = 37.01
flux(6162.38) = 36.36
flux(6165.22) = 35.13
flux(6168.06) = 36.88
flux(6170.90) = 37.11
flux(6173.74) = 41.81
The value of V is -0.2 angstrom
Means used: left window 40.1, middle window 40.9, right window 41.2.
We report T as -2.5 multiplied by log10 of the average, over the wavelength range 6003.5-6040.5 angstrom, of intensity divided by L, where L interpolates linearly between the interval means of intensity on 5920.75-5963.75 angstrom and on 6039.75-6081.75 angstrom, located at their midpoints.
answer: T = 0.037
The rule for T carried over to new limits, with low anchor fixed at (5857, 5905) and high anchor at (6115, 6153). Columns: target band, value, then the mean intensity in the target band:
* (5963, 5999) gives -0.05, 41.2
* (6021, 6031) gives 0.03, 39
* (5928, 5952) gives -0.03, 40.1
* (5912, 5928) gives -0.08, 42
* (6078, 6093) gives -0.03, 41.6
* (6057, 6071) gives 0.00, 40.3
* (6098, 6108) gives 0.01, 40.5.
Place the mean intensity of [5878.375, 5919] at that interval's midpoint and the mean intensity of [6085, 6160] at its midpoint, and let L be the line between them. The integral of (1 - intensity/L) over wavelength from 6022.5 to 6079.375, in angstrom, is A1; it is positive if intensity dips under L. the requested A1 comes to -1.3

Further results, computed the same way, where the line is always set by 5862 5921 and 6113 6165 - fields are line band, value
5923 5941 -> -0.70 angstrom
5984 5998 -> -0.72 angstrom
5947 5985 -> -1.01 angstrom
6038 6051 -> -1.05 angstrom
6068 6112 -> -0.46 angstrom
